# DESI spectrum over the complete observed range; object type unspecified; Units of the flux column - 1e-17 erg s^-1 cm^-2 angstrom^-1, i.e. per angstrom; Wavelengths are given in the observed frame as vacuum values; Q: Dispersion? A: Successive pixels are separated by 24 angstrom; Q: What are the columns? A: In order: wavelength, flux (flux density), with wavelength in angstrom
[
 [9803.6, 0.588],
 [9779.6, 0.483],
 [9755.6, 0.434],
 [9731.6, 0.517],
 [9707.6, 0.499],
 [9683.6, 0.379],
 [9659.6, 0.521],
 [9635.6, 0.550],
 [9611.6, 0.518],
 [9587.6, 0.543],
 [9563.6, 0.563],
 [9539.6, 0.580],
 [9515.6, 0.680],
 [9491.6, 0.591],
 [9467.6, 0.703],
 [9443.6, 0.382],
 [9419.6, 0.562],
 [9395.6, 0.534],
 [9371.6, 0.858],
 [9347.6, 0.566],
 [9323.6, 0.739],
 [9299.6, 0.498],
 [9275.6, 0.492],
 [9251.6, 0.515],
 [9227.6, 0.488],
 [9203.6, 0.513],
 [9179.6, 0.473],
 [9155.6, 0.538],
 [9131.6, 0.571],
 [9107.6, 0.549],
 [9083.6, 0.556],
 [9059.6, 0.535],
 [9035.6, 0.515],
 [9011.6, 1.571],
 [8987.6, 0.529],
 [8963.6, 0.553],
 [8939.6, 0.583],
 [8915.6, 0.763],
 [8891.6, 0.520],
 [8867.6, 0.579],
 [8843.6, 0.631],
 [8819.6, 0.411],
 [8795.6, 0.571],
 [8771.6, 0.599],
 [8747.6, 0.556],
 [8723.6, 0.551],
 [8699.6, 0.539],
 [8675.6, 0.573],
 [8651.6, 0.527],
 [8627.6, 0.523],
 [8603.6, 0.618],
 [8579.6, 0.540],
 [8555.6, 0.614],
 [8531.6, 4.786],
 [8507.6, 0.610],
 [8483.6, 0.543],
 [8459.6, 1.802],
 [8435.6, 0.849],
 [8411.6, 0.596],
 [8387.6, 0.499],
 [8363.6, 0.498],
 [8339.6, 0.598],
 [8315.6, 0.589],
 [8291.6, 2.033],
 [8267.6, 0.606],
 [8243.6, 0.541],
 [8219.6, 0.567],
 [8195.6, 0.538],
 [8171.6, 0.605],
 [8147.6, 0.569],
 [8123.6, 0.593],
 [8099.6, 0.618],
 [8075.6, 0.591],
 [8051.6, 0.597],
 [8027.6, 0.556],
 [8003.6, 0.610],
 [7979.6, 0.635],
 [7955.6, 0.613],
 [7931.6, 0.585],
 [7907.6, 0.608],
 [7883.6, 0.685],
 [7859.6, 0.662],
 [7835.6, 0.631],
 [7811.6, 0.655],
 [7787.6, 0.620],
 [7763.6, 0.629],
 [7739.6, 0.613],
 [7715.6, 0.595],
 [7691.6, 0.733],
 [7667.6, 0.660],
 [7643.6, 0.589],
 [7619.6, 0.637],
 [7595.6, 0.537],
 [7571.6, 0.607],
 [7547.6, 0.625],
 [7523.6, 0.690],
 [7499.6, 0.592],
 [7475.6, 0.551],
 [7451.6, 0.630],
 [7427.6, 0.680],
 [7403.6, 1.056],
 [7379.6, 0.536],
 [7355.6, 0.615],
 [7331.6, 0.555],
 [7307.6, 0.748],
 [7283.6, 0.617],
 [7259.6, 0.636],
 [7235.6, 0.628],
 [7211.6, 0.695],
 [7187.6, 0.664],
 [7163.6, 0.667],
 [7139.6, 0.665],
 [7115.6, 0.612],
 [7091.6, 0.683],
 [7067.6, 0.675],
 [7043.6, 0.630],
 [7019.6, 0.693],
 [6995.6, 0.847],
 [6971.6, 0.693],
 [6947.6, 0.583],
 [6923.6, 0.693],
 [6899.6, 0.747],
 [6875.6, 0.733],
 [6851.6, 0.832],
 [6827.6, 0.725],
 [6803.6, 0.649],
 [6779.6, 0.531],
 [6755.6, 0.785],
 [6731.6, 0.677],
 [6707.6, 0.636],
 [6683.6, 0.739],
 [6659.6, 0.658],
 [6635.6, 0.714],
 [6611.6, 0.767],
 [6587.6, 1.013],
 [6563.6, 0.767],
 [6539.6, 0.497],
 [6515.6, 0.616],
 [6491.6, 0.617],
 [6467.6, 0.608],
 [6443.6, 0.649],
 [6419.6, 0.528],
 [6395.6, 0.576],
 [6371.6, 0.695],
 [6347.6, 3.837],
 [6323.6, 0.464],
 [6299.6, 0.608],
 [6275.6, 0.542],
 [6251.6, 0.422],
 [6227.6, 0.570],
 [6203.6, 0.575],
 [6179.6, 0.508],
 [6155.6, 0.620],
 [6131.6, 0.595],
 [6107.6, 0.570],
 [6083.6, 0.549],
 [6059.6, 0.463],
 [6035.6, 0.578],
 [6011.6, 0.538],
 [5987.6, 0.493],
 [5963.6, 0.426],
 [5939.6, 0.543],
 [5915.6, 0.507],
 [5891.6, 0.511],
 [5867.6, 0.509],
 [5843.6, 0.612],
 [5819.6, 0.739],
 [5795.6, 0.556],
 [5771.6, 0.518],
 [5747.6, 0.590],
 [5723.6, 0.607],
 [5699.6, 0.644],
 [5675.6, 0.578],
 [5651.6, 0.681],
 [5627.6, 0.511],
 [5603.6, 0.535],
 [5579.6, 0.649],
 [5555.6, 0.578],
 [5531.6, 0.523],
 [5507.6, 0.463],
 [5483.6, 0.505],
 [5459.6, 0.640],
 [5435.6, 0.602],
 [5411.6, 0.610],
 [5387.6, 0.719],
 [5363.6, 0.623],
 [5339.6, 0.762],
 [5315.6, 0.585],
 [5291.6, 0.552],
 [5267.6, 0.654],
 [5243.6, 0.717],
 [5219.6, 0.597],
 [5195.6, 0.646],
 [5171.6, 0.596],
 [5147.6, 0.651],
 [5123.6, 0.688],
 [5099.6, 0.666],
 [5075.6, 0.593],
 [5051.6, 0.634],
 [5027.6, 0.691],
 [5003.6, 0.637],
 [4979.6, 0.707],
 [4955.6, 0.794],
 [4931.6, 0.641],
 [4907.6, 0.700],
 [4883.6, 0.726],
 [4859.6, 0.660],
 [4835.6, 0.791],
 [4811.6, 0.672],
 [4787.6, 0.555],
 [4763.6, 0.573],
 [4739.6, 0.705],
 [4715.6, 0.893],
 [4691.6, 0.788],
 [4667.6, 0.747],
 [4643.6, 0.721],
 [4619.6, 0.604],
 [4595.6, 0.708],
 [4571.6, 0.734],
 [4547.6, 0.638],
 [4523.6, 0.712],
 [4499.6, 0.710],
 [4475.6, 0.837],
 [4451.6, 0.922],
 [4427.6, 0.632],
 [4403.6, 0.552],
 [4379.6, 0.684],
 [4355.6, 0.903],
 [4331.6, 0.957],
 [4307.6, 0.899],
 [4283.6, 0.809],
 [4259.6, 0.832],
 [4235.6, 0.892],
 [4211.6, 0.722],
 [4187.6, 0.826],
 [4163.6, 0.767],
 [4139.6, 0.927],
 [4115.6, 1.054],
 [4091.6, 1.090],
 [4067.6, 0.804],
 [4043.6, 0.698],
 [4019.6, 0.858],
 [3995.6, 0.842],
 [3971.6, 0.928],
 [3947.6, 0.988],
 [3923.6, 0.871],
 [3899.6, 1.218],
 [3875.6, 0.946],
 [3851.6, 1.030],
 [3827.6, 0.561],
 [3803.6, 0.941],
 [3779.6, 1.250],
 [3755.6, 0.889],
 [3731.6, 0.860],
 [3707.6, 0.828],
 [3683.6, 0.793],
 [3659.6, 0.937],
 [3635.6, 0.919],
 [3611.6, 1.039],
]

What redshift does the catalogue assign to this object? 0.70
